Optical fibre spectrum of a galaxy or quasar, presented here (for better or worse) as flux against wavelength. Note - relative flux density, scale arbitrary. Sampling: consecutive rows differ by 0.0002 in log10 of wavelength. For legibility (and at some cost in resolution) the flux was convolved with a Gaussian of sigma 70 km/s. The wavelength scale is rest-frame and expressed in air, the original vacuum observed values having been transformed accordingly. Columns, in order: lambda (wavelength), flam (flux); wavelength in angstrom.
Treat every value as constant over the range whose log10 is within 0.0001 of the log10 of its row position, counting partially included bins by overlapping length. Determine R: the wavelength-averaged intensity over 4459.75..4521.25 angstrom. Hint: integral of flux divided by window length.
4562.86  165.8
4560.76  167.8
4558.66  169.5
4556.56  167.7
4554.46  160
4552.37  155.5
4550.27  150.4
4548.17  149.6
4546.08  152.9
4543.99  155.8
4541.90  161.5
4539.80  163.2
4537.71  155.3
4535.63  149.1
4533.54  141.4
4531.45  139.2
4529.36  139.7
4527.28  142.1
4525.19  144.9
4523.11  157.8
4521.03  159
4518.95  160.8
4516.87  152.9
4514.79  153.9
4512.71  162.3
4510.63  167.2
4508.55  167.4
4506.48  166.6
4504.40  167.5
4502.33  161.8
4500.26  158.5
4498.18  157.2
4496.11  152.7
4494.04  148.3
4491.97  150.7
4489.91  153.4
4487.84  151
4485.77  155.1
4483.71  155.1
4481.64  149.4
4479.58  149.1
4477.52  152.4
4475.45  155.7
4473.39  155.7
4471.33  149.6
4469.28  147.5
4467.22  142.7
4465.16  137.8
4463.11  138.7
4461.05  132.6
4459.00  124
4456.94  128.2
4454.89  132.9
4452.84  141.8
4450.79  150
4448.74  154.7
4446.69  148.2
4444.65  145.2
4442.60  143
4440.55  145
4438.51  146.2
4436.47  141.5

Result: 154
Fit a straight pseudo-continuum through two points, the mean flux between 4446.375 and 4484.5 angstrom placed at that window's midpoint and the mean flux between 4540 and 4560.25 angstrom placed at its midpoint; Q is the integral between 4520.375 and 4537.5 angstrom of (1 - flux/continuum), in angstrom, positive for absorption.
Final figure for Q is 0.9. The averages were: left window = 144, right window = 159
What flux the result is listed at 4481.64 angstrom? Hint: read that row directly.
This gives 149.4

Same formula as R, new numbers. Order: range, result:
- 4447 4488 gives 145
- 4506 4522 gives 161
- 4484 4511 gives 158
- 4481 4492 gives 153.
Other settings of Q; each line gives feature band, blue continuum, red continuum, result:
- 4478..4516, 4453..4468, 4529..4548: -4.0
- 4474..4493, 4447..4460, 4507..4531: -0.8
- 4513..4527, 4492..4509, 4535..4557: 0.3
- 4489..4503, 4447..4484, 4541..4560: -0.5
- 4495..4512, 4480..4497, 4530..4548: -1.2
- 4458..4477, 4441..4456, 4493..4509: 0.9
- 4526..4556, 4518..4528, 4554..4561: 1.7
